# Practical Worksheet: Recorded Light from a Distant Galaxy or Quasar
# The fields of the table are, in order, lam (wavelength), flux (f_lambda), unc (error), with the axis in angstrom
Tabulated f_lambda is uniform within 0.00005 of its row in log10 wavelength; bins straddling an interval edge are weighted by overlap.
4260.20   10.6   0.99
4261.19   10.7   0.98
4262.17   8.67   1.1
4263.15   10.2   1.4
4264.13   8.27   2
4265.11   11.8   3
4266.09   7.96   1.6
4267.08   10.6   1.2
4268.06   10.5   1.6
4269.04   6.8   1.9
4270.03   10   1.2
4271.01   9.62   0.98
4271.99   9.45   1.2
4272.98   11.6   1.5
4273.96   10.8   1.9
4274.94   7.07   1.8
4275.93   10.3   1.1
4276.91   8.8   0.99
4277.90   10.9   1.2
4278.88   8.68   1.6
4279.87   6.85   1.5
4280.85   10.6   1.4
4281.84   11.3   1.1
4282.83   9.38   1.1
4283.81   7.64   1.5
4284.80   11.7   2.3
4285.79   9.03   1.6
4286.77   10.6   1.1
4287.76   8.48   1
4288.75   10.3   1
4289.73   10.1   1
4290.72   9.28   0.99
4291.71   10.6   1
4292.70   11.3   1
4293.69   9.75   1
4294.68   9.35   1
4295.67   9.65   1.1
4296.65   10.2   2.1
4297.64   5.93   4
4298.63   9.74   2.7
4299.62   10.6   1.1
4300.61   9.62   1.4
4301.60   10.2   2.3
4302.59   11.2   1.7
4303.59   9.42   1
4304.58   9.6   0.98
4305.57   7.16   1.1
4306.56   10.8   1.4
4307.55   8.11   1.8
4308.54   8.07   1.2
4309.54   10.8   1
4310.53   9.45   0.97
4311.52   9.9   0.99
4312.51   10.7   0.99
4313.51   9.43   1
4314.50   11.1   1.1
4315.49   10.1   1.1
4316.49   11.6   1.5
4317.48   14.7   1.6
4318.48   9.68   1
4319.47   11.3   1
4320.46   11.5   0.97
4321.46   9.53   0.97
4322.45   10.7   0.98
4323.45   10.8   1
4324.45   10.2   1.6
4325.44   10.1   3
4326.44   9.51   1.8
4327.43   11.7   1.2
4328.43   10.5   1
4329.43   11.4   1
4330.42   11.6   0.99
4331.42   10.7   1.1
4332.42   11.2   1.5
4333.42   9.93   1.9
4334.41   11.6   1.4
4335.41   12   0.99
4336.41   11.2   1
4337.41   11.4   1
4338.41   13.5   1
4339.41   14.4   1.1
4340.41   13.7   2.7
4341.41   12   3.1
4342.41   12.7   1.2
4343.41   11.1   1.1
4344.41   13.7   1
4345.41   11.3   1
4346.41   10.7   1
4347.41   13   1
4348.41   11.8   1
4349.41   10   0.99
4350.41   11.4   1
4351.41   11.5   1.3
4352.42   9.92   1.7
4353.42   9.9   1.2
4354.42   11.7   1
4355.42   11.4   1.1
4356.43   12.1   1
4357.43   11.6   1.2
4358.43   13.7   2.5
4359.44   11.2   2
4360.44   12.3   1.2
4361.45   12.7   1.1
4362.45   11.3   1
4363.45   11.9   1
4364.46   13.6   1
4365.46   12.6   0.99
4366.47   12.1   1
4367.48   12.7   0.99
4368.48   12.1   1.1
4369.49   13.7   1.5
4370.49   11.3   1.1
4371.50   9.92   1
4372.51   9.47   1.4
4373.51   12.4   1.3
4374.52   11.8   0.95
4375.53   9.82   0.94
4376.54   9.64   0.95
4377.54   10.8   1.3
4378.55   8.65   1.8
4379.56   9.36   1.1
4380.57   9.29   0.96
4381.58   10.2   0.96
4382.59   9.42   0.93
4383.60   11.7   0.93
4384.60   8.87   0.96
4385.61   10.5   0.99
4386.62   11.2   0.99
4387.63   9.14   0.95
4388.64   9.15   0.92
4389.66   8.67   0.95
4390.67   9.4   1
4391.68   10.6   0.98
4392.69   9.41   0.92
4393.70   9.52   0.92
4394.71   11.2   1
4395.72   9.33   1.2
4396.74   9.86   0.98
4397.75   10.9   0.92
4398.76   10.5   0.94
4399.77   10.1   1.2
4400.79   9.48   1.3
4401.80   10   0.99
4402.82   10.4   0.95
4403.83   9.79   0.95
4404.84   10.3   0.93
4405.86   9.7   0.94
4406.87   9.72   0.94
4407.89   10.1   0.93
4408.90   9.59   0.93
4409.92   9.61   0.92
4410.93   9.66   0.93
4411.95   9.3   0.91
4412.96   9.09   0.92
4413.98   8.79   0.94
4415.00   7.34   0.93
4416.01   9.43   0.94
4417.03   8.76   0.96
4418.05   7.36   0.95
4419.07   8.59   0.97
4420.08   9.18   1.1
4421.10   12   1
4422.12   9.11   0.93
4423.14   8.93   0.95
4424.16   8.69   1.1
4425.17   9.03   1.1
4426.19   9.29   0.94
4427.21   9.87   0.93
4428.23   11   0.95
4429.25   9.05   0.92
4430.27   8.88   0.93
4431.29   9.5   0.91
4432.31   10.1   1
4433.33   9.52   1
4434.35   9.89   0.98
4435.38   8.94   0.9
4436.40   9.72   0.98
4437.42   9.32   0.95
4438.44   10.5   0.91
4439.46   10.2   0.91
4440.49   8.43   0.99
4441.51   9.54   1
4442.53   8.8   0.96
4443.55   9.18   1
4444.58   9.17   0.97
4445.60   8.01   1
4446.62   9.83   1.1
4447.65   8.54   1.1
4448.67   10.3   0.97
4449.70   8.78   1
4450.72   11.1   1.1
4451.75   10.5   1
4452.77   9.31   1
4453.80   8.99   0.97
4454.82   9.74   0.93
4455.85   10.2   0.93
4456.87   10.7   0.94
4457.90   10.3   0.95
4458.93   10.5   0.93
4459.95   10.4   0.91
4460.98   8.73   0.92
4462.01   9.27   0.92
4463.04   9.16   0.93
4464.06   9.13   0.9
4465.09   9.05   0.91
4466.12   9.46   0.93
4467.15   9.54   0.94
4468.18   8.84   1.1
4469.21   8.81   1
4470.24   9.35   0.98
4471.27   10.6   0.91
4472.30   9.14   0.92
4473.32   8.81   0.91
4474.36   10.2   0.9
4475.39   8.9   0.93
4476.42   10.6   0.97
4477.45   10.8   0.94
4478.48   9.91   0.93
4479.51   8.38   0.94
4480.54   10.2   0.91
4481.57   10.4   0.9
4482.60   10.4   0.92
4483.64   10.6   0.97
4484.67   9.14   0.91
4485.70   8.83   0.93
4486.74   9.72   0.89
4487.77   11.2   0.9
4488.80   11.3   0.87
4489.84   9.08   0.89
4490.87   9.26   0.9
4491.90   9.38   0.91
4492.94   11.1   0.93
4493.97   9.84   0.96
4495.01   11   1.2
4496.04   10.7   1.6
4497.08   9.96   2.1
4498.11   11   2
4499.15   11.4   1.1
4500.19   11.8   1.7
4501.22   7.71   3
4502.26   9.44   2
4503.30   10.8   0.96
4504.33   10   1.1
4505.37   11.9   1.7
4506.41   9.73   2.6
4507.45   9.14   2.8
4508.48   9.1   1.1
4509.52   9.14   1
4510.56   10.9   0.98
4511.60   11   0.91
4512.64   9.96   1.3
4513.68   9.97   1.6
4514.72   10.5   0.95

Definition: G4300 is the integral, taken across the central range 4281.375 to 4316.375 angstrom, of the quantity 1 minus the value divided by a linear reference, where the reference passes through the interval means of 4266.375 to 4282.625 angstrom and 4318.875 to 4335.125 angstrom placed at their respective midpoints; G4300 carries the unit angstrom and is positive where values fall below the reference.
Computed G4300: 1.3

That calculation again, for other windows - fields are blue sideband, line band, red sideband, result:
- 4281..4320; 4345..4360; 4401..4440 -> -2.6 angstrom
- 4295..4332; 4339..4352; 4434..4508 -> -2.5 angstrom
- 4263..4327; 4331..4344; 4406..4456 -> -3.0 angstrom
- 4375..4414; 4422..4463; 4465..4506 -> 1.5 angstrom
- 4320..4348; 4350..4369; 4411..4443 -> -1.8 angstrom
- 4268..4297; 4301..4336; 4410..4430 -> -3.4 angstrom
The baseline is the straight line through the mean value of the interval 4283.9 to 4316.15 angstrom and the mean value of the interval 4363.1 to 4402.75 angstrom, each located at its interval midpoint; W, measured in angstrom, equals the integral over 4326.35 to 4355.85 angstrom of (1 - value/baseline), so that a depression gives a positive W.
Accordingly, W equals -4.2 angstrom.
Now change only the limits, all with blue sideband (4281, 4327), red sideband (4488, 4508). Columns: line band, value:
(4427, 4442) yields 0.8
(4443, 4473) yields 2.0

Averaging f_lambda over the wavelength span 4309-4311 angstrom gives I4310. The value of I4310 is 10.1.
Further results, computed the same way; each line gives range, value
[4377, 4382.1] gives 9.66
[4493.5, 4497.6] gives 10.4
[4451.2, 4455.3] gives 9.65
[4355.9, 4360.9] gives 12.2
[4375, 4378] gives 10.1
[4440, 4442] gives 9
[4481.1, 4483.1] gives 10.4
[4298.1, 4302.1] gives 10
